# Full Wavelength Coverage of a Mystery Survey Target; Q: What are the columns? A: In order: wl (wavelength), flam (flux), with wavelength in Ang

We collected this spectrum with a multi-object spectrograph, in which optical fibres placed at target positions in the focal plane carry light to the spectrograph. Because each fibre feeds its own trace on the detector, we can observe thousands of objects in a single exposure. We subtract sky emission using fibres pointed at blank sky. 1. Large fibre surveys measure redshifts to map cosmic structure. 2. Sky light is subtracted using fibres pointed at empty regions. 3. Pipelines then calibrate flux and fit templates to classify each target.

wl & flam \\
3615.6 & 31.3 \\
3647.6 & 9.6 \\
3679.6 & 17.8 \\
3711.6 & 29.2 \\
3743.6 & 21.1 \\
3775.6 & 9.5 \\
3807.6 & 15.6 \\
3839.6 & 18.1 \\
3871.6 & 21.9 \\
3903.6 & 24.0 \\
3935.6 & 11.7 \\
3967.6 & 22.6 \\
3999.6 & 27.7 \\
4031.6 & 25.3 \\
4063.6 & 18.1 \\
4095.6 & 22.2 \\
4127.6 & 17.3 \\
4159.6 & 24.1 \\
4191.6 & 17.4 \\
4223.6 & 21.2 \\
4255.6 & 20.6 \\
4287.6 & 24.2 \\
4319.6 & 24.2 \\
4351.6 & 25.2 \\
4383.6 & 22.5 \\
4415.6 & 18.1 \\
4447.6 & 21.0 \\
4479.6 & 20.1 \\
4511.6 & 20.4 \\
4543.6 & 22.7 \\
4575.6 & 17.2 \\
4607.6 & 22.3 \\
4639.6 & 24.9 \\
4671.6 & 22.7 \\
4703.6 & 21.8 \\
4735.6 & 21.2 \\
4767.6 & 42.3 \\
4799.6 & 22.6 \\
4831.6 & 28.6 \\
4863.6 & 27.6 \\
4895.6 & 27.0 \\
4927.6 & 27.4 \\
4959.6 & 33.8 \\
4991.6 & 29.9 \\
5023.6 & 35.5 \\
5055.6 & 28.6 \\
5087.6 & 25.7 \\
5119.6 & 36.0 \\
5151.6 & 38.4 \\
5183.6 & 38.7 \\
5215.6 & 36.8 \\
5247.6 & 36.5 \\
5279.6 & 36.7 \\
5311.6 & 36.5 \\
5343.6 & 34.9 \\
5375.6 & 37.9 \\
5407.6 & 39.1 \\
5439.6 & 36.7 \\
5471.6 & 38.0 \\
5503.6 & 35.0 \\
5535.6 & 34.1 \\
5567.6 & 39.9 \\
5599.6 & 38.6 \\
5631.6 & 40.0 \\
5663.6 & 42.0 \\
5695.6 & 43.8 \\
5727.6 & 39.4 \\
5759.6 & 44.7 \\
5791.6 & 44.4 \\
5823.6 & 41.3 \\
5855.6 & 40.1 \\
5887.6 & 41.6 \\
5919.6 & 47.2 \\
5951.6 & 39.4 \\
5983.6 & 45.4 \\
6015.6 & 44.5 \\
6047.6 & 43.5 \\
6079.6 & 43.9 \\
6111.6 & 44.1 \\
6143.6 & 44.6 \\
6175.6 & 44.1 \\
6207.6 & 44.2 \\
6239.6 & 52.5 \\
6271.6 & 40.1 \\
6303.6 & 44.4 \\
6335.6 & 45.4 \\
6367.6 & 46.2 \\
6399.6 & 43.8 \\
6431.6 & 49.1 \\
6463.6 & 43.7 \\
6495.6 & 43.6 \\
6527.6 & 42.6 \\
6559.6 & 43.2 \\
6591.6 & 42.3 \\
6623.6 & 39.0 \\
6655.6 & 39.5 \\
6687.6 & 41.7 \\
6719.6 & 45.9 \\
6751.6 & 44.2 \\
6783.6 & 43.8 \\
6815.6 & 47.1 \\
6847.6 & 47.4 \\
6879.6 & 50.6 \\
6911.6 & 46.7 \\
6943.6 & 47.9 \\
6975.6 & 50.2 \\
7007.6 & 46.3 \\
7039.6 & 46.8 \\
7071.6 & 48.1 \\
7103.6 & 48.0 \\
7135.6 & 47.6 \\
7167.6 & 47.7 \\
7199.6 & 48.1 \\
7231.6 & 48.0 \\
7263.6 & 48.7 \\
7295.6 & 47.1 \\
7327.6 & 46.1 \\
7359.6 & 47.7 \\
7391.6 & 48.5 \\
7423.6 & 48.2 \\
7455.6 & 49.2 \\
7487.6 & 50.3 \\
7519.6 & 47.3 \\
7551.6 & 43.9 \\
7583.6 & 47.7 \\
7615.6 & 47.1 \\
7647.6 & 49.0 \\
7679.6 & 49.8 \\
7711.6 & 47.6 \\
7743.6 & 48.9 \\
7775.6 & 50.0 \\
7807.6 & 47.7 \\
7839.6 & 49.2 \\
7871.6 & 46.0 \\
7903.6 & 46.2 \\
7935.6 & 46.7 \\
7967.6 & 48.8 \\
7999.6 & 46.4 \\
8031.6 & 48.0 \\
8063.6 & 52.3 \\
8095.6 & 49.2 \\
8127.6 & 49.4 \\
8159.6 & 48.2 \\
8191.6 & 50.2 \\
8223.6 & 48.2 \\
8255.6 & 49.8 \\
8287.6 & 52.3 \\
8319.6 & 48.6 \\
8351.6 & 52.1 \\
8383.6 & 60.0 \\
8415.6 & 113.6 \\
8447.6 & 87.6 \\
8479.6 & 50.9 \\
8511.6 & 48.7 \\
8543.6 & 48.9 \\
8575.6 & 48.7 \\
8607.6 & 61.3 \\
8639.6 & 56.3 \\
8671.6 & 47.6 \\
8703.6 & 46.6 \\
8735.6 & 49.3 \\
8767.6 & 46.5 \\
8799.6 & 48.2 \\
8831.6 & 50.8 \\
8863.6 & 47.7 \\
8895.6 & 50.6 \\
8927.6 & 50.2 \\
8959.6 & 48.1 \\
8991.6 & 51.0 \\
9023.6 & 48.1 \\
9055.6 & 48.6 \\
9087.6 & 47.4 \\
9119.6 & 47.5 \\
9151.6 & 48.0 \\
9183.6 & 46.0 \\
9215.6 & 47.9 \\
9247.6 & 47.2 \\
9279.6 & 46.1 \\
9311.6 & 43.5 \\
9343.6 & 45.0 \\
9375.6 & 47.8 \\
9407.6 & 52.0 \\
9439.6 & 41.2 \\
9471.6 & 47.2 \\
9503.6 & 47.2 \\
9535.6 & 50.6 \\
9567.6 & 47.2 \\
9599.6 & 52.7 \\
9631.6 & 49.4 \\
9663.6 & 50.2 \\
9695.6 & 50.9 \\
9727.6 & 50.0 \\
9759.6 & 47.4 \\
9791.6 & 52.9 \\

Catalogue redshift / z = 0.281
